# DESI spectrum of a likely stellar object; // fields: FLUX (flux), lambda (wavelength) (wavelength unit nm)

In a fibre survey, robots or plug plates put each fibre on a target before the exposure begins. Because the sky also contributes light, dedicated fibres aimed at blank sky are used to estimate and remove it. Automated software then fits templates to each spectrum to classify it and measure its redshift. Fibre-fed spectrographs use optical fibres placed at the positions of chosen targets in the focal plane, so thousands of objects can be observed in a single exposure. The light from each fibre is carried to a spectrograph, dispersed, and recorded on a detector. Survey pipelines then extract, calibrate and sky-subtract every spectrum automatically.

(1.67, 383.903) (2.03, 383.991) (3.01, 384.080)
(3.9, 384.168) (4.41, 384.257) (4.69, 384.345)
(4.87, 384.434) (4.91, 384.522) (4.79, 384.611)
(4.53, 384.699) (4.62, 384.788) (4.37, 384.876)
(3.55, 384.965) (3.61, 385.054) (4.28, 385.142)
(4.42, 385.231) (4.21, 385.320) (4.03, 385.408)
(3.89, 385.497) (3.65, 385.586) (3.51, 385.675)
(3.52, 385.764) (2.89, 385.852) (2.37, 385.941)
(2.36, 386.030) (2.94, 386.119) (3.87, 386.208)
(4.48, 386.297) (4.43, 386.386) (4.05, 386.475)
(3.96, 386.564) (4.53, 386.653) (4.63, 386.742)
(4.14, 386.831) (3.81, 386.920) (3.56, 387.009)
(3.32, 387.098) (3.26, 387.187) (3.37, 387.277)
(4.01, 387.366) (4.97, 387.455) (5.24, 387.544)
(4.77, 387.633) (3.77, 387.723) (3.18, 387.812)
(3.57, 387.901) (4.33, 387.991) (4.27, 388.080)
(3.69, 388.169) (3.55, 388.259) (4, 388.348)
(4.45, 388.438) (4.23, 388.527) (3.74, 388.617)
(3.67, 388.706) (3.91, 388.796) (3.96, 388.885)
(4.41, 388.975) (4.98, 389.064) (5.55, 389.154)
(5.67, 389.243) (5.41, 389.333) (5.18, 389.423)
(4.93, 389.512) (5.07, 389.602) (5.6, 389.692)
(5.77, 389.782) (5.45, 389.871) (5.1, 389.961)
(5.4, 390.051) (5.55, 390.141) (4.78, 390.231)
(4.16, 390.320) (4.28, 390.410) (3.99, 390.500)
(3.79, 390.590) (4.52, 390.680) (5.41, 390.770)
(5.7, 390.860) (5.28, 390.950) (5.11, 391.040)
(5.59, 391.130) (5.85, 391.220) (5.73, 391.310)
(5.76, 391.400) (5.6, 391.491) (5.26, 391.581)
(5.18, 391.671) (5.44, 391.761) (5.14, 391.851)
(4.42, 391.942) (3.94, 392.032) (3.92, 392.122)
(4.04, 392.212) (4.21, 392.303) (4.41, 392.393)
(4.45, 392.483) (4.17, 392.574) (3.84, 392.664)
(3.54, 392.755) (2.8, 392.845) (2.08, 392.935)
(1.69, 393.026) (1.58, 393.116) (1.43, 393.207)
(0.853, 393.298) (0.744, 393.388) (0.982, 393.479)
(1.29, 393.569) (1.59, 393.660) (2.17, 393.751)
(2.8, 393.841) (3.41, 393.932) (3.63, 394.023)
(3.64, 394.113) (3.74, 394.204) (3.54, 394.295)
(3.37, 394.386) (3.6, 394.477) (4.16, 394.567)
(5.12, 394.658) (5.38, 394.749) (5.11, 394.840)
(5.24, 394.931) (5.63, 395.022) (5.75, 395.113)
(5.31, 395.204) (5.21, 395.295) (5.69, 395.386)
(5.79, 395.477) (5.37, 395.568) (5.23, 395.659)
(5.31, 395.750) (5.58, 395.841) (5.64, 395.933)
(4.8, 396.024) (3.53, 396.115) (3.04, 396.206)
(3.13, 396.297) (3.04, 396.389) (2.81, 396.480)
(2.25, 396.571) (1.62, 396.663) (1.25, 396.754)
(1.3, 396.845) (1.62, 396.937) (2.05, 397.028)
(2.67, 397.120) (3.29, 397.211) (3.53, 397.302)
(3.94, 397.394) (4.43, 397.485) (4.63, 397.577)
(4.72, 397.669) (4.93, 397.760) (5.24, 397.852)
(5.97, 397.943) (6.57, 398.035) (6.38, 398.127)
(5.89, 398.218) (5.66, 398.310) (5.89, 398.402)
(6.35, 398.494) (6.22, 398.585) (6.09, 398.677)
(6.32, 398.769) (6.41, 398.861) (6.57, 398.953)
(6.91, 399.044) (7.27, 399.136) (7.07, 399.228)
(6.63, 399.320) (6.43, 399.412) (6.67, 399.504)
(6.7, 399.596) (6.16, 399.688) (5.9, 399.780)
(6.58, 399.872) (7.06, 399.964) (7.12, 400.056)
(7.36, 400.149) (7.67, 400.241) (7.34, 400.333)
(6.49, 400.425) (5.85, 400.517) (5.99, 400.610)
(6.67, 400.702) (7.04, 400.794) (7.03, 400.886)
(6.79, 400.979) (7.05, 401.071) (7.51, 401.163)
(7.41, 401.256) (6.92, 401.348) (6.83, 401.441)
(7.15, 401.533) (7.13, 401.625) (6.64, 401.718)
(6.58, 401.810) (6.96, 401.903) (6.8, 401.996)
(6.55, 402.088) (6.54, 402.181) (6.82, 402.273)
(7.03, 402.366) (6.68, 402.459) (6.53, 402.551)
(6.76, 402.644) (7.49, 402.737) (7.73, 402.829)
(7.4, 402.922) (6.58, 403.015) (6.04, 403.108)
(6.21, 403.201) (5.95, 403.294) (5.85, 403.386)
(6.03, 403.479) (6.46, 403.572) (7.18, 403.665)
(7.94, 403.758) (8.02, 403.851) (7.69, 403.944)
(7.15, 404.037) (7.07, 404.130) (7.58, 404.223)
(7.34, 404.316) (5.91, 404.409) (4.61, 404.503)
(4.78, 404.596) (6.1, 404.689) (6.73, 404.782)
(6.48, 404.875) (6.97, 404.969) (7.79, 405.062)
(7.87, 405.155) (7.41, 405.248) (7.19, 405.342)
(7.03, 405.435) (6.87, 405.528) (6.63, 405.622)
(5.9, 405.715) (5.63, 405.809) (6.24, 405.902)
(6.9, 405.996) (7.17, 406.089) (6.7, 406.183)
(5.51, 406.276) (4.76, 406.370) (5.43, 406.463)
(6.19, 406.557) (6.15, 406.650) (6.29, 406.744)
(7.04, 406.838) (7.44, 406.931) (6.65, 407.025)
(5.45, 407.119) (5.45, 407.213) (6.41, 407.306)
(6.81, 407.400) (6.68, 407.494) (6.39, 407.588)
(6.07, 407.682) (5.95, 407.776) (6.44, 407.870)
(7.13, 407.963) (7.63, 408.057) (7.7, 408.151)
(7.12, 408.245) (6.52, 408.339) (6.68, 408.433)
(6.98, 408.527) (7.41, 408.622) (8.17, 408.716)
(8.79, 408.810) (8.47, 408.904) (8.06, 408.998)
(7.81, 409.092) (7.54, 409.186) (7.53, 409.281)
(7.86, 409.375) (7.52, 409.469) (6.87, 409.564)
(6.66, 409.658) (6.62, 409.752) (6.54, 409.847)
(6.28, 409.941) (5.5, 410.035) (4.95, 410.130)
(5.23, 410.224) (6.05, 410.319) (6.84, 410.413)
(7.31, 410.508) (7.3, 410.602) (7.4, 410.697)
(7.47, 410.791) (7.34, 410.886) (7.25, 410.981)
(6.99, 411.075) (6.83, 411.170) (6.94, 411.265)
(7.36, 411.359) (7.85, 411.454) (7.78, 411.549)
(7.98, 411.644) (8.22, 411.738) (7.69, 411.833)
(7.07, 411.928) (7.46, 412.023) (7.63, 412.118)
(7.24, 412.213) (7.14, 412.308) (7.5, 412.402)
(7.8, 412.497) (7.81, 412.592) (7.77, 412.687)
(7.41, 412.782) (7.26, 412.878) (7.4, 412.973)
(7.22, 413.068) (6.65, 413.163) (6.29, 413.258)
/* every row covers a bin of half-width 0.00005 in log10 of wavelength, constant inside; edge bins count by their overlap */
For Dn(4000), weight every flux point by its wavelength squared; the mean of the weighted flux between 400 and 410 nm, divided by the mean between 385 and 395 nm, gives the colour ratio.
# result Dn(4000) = 1.80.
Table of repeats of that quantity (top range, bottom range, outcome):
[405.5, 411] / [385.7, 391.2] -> 1.71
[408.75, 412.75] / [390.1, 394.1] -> 2.06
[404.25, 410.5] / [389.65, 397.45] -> 1.79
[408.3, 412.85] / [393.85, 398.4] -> 1.82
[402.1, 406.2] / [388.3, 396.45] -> 1.67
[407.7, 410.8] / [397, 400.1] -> 1.29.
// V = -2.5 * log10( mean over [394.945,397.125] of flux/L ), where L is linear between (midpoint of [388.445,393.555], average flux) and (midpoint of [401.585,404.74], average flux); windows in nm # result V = 0.31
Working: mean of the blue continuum 4.32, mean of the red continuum 6.71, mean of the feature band 3.94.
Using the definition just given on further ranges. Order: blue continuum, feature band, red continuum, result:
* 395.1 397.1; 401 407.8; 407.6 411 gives -0.15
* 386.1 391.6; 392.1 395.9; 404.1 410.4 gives 0.35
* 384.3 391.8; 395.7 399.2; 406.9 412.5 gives 0.22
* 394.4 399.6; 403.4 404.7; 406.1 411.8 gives -0.11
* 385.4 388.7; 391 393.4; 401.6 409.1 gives 0.16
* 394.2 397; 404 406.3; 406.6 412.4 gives -0.09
